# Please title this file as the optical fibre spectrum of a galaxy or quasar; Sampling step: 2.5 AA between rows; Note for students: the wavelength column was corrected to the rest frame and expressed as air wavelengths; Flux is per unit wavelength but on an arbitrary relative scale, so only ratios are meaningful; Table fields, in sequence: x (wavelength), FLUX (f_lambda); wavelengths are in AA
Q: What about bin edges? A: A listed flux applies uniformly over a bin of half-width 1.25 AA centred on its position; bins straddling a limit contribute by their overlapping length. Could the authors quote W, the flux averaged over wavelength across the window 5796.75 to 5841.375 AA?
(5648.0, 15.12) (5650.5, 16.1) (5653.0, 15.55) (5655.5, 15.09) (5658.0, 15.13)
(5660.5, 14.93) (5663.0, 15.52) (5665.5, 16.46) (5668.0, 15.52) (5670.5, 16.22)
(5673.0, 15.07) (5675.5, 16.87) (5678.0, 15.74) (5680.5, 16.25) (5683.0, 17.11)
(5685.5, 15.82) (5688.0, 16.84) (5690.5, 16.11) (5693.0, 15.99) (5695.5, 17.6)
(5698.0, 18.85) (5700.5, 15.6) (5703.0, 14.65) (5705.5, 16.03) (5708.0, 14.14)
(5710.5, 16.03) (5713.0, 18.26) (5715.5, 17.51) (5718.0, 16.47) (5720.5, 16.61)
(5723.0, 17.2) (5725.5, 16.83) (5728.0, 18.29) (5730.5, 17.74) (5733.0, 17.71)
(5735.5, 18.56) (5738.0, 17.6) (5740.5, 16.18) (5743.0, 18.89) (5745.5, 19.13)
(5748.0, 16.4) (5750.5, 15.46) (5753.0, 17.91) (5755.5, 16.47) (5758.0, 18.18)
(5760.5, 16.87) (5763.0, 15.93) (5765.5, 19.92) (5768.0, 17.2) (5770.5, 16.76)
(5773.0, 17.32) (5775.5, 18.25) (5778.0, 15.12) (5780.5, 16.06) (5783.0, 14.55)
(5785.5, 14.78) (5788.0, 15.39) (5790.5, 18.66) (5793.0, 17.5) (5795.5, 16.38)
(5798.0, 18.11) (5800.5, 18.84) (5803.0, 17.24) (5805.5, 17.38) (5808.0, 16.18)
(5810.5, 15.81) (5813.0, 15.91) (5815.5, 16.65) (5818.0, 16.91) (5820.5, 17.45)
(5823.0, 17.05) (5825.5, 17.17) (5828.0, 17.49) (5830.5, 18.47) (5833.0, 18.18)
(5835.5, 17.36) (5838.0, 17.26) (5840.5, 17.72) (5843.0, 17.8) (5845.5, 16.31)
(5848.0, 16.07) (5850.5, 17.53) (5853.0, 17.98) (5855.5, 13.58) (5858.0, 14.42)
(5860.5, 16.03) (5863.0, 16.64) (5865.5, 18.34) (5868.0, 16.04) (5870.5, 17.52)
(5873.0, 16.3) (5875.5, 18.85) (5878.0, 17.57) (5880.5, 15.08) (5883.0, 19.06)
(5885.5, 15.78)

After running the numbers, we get 17.3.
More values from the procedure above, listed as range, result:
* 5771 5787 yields 16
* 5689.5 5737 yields 16.9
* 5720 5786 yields 17.1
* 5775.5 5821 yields 16.6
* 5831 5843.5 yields 17.7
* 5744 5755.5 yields 17.2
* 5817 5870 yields 17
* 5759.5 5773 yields 17.3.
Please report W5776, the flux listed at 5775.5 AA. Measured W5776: 18.25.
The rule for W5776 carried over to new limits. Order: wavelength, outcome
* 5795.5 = 16.38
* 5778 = 15.12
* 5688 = 16.84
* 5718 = 16.47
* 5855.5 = 13.58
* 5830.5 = 18.47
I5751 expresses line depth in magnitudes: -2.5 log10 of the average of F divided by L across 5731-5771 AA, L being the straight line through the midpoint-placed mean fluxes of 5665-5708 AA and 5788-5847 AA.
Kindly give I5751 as -0.047 mag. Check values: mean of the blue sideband 16.2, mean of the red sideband 17.3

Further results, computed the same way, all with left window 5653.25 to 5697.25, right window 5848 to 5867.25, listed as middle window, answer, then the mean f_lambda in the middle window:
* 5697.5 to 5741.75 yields -0.05 mag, 16.9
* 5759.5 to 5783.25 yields -0.05 mag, 16.9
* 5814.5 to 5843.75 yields -0.08 mag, 17.5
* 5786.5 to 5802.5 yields -0.08 mag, 17.4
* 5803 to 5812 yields -0.02 mag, 16.6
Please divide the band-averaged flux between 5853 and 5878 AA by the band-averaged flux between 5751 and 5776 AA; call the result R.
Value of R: 1.0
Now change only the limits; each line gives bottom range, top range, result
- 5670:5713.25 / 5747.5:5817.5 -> 1.04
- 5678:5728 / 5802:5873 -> 1.02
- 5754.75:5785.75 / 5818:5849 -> 1.03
